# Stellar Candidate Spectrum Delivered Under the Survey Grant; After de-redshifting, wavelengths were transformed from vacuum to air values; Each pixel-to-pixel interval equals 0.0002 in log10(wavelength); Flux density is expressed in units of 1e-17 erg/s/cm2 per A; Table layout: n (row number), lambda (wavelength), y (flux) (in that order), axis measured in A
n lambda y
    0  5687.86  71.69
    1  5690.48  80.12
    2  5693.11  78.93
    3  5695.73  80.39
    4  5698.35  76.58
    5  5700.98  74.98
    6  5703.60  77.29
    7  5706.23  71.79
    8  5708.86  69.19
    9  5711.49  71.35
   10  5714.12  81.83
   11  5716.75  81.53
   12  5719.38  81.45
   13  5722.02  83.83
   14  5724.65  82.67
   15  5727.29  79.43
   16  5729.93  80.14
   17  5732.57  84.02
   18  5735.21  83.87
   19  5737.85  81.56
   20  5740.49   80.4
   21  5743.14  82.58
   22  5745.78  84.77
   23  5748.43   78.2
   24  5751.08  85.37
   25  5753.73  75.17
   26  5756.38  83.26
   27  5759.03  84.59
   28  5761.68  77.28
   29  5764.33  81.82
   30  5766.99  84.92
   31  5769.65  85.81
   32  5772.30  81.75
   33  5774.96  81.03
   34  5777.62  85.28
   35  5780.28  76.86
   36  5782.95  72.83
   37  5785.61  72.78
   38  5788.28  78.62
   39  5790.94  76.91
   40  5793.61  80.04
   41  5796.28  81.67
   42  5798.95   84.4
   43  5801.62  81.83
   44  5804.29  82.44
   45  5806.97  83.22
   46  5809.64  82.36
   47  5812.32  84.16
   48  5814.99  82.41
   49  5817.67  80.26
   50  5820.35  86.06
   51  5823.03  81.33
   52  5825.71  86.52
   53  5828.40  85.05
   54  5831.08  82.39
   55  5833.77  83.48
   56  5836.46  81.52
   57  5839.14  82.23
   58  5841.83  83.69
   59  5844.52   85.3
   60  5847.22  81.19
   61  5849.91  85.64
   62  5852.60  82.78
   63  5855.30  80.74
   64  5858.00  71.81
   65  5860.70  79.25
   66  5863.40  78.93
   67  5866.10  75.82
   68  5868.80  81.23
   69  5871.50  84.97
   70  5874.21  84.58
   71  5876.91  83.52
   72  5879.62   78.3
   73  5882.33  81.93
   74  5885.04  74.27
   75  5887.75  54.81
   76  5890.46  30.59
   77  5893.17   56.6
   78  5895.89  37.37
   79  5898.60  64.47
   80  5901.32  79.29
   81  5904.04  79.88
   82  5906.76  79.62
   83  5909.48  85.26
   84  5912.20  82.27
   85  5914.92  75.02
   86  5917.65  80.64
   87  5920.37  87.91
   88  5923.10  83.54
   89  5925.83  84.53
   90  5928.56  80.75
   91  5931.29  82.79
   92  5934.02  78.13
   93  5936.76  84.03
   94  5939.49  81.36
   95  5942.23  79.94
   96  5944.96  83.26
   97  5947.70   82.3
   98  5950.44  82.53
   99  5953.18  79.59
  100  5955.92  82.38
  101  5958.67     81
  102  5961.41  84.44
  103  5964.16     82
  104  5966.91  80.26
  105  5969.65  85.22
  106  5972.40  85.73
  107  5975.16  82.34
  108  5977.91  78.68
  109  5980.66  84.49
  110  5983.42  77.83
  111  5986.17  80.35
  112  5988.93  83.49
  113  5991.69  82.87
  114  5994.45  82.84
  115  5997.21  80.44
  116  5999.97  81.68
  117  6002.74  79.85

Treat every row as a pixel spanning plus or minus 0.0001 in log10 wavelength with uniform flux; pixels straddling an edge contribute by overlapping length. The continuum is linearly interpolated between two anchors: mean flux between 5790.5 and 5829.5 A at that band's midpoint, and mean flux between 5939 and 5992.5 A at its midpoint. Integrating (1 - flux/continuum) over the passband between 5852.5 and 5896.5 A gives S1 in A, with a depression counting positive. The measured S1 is 5.6 A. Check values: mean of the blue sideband 82.7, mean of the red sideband 82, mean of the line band 71.8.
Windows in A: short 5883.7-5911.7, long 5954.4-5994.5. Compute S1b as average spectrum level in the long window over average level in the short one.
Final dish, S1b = 1.27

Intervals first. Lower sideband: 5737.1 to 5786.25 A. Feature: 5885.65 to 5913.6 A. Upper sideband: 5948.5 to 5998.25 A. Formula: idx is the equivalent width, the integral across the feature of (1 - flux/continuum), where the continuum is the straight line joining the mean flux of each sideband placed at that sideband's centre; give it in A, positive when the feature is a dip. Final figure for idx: 5.60 A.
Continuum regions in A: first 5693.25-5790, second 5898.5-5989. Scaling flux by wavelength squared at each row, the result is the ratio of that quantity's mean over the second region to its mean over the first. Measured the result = 1.1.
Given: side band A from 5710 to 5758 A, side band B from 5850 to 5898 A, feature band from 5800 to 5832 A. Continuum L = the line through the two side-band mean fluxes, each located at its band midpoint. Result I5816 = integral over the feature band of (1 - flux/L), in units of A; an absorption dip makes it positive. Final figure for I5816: -3.17 A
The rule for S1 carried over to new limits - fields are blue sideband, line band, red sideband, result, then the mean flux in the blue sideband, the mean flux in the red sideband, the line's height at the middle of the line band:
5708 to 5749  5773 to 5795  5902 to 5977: 0.8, 80.6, 82.1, 81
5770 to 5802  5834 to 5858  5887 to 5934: -1.9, 79.6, 72.5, 76.2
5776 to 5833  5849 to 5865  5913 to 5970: 0.4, 81.3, 81.9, 81.6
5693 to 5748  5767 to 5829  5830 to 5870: -0.8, 79.5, 81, 80.4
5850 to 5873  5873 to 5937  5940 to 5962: 5.1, 79.8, 81.8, 80.8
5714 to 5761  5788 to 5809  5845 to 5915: -0.7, 81.9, 74.3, 78.6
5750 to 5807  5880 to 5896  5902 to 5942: 4.5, 80.7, 81.7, 81.5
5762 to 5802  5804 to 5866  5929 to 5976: -1.0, 80.3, 82.2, 80.9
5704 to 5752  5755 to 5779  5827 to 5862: -0.6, 80.1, 81.9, 80.7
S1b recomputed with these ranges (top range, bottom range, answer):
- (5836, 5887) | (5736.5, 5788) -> 1.00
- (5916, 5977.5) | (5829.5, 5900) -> 1.10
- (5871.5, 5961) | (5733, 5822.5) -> 0.94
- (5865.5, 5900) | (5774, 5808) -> 0.85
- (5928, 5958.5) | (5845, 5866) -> 1.02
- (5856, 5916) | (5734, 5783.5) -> 0.89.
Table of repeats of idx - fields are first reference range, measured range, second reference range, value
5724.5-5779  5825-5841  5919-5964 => -0.2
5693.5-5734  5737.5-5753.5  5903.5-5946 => -0.6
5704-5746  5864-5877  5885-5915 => -2.6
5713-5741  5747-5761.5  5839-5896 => -0.1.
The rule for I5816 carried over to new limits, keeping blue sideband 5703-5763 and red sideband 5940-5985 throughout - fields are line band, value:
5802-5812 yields -0.3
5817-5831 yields -0.5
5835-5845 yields -0.3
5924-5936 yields 0.0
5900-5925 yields 0.0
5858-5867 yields 0.4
